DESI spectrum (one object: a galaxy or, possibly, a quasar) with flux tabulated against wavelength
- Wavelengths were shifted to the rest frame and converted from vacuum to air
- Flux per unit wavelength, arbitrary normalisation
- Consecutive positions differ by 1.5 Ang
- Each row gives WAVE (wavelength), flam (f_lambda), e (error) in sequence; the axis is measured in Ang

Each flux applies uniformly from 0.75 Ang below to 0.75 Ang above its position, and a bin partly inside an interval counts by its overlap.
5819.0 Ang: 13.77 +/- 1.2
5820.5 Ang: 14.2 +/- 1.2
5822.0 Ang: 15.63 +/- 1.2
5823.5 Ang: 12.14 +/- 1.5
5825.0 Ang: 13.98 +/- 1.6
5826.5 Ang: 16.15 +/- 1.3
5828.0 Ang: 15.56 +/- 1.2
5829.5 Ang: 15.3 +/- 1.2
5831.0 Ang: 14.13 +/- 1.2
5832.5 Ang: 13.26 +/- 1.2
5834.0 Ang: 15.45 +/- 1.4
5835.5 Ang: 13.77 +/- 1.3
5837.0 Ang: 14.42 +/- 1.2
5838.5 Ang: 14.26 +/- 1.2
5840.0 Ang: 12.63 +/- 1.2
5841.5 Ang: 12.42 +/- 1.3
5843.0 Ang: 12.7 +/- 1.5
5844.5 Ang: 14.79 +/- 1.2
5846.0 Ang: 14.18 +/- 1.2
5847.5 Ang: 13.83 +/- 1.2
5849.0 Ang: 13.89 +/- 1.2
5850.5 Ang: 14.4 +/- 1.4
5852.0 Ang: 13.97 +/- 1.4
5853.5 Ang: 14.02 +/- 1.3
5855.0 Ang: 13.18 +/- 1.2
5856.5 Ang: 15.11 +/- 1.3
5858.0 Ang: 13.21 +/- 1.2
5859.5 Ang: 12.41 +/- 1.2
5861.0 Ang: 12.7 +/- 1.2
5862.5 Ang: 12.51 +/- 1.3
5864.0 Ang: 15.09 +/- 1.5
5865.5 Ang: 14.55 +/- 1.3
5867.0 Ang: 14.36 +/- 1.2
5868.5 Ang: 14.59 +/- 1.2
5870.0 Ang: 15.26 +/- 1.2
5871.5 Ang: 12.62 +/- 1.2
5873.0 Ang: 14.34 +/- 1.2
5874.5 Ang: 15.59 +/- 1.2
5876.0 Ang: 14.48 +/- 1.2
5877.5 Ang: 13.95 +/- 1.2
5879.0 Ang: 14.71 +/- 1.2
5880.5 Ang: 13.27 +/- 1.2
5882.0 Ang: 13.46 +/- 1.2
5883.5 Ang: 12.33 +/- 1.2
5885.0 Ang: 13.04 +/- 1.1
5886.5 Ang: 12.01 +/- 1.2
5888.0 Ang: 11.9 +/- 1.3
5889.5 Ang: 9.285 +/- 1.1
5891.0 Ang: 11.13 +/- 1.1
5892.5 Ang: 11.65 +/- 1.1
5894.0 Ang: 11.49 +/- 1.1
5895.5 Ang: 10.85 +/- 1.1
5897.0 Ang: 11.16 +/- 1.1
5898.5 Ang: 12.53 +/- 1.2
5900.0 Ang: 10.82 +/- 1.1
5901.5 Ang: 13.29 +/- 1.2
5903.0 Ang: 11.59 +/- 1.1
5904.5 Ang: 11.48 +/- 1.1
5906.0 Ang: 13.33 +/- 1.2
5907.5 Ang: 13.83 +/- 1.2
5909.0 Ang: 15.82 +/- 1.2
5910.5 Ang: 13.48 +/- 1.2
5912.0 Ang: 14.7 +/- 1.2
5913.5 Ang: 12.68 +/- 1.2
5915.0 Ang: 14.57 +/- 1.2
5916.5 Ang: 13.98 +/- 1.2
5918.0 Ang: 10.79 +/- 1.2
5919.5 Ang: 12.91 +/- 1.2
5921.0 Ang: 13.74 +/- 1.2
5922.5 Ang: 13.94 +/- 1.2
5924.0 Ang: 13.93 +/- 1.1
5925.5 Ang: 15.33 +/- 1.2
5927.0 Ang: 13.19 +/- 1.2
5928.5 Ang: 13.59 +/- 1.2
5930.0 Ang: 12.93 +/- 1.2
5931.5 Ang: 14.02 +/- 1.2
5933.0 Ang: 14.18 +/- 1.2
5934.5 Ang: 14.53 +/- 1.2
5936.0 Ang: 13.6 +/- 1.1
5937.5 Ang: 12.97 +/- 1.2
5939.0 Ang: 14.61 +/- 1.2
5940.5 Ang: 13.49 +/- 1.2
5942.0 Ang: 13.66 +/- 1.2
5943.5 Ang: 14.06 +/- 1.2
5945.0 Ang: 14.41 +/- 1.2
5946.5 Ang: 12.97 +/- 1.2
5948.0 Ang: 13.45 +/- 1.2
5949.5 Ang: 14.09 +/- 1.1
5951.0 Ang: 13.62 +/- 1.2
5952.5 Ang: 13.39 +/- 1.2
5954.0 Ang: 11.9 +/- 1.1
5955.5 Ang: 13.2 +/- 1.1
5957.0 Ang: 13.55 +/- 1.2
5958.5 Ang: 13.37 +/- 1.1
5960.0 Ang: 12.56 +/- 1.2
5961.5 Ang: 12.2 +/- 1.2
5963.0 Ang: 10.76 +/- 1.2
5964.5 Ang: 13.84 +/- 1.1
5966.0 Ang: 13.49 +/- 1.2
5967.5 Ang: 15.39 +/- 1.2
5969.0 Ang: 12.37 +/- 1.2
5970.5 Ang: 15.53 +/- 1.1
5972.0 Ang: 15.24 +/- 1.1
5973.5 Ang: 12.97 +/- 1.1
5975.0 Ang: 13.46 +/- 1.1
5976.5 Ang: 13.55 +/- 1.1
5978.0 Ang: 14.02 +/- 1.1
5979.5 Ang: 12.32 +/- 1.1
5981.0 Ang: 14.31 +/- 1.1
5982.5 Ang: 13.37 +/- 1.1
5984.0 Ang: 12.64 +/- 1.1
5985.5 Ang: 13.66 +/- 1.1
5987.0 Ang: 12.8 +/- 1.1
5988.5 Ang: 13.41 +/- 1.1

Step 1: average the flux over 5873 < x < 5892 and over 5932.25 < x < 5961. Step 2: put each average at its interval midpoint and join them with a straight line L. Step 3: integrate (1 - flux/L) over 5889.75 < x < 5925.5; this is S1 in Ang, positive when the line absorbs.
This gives 1.2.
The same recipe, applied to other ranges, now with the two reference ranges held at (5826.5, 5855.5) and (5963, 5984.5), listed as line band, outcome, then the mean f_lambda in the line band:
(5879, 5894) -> 2.0 Ang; 12.1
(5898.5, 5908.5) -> 1.0 Ang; 12.5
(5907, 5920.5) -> 0.2 Ang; 13.6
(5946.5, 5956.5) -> 0.3 Ang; 13.3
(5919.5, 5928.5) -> -0.1 Ang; 13.9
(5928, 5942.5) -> 0.0 Ang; 13.8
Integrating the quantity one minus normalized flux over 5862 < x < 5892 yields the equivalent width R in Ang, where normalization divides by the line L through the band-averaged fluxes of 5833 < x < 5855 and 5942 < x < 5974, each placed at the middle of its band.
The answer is 0.7 Ang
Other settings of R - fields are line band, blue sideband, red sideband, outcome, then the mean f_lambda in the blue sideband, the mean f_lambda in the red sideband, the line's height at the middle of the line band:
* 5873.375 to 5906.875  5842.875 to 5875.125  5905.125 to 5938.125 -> 3.40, 14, 13.7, 13.9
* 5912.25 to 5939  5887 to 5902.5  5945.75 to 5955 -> -2.59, 11.4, 13.2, 12.4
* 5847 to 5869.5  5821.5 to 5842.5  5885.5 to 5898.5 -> -1.67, 14.2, 11.3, 12.9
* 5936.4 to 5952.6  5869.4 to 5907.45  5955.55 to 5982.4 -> -0.62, 12.6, 13.5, 13.2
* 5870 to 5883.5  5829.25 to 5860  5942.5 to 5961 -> -0.30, 13.9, 13.4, 13.7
